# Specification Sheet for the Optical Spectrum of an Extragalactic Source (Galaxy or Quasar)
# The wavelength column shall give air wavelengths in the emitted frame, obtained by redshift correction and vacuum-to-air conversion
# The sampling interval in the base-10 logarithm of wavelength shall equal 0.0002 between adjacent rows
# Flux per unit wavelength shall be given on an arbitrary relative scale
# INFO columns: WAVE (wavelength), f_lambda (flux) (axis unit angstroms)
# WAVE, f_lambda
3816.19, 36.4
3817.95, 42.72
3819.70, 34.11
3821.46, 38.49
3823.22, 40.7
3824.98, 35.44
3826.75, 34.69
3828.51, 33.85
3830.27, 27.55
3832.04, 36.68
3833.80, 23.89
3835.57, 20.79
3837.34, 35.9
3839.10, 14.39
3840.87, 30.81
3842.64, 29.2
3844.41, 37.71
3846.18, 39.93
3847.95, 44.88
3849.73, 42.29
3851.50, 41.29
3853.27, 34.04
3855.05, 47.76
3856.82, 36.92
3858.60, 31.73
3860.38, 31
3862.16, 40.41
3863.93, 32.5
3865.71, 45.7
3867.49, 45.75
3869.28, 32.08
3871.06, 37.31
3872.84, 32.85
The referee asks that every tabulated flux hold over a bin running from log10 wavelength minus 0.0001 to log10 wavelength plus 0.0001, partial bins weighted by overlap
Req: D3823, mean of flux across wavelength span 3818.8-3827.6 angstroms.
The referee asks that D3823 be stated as 36.7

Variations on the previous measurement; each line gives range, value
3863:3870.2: 39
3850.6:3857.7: 40.1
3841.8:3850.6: 38.8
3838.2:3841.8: 22.8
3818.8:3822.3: 36.4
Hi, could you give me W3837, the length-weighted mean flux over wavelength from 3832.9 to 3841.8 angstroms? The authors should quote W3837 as 25.2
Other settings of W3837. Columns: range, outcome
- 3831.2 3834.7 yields 30.2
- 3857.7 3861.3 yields 31.4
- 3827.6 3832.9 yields 32.7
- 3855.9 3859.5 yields 34.5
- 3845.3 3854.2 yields 40.5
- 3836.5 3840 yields 25.1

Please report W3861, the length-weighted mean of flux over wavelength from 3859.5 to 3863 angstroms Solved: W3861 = 35.6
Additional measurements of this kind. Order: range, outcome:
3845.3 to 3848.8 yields 42.4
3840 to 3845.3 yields 32.6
